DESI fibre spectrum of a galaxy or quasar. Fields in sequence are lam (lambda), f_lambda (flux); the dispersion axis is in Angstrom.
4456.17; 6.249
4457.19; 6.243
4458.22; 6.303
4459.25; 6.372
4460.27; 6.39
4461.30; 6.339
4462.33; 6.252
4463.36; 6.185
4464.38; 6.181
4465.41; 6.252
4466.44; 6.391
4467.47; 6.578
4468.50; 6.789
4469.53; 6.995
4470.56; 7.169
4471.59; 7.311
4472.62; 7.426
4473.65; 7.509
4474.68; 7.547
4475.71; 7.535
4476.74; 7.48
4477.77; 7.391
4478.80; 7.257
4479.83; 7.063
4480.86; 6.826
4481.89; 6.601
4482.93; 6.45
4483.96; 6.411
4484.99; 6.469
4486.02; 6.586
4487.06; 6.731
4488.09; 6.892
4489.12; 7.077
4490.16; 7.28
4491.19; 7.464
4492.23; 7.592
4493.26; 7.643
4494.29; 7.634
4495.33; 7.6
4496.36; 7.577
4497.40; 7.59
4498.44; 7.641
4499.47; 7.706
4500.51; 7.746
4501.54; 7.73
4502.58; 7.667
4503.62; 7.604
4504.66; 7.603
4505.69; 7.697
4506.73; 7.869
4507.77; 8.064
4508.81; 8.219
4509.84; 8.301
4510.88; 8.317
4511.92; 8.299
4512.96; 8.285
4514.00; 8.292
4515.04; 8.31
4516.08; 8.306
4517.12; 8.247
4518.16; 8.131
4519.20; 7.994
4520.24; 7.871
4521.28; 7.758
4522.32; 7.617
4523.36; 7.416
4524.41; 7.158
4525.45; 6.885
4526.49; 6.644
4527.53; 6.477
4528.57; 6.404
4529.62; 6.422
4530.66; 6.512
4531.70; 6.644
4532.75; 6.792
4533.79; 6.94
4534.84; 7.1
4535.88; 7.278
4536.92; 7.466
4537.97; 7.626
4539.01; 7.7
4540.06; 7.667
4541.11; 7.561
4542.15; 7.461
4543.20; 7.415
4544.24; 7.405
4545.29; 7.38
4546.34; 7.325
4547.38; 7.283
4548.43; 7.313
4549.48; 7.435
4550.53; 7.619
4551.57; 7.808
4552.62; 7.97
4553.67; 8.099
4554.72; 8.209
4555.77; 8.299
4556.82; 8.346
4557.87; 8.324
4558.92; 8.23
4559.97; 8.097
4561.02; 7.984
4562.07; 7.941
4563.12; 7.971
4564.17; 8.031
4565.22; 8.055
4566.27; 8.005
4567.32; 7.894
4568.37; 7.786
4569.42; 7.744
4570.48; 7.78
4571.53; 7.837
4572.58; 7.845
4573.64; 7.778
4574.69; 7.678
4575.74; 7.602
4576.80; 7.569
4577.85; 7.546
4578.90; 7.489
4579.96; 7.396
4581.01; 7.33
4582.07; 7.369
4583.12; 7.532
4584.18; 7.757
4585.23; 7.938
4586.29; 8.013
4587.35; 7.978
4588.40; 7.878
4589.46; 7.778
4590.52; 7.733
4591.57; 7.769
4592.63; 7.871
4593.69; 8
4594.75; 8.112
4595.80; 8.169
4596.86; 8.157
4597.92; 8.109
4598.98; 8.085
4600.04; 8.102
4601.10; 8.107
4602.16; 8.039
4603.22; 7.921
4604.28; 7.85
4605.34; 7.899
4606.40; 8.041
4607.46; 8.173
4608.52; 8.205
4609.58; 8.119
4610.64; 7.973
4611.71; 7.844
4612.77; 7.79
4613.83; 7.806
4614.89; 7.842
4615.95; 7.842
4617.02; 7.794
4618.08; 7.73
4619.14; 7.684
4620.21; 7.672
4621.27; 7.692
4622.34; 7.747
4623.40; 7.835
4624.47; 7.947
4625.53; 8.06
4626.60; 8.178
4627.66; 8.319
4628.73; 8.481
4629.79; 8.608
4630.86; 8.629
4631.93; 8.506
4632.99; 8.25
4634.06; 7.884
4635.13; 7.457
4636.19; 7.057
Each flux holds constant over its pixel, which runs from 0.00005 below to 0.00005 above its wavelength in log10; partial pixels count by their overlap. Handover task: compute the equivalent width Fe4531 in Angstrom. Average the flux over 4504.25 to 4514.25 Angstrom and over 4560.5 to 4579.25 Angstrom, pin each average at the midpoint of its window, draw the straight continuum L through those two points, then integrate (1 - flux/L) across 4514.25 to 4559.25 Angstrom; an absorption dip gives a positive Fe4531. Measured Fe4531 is 2.6 Angstrom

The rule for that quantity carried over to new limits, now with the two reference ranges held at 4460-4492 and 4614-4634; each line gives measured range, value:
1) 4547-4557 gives -0.5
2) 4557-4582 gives -0.7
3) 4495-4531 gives -2.5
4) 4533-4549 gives 0.0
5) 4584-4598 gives -0.3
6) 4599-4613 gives -0.2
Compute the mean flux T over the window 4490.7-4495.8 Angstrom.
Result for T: 7.58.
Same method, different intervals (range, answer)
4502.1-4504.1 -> 7.62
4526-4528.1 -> 6.57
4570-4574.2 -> 7.81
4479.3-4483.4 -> 6.74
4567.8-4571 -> 7.76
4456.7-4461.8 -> 6.33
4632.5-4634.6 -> 8.04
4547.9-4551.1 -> 7.46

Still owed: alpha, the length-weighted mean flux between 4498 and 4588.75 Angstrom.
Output 7.68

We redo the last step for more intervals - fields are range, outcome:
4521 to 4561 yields 7.43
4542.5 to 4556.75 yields 7.68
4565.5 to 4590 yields 7.72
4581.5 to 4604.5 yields 7.92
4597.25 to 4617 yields 7.98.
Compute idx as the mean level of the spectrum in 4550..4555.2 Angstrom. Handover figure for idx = 7.94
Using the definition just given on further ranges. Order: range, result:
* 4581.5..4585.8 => 7.64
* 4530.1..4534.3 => 6.72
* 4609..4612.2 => 7.97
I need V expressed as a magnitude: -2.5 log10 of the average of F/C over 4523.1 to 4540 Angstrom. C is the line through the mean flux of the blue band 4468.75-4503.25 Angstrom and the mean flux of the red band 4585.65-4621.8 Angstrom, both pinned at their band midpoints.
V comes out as 0.08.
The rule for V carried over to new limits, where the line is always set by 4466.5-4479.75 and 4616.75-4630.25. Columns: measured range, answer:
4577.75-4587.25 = 0.02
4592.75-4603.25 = -0.03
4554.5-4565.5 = -0.07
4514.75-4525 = -0.06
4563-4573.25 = -0.03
